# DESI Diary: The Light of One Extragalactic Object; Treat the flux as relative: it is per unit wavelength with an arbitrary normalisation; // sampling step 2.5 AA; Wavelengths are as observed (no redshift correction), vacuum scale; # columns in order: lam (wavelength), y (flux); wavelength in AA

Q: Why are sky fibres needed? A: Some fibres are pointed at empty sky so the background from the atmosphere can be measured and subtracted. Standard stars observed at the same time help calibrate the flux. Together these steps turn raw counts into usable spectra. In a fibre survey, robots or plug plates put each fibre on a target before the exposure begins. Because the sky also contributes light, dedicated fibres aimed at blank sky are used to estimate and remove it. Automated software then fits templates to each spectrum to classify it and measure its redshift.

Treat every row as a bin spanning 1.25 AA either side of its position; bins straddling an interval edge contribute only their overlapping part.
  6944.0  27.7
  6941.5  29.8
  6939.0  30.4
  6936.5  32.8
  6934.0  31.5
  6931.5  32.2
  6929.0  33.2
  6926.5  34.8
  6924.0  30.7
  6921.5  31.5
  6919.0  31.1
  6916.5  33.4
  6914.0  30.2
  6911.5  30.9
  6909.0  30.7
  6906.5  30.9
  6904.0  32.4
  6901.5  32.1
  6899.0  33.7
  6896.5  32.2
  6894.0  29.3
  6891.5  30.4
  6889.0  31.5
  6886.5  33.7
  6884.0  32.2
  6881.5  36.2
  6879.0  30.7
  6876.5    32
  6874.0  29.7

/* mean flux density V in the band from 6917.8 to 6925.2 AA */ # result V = 31.1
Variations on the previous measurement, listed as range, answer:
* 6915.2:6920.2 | 32.2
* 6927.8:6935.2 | 32.3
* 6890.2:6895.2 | 29.9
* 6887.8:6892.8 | 30.9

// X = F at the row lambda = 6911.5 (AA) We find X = 30.9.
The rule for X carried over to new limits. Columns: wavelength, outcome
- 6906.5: 30.9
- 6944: 27.7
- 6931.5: 32.2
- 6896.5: 32.2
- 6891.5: 30.4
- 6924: 30.7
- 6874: 29.7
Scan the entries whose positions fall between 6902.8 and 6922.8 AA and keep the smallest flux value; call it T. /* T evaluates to 30.2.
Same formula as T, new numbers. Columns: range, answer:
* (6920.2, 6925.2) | 30.7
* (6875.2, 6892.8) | 30.4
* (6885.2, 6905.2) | 29.3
